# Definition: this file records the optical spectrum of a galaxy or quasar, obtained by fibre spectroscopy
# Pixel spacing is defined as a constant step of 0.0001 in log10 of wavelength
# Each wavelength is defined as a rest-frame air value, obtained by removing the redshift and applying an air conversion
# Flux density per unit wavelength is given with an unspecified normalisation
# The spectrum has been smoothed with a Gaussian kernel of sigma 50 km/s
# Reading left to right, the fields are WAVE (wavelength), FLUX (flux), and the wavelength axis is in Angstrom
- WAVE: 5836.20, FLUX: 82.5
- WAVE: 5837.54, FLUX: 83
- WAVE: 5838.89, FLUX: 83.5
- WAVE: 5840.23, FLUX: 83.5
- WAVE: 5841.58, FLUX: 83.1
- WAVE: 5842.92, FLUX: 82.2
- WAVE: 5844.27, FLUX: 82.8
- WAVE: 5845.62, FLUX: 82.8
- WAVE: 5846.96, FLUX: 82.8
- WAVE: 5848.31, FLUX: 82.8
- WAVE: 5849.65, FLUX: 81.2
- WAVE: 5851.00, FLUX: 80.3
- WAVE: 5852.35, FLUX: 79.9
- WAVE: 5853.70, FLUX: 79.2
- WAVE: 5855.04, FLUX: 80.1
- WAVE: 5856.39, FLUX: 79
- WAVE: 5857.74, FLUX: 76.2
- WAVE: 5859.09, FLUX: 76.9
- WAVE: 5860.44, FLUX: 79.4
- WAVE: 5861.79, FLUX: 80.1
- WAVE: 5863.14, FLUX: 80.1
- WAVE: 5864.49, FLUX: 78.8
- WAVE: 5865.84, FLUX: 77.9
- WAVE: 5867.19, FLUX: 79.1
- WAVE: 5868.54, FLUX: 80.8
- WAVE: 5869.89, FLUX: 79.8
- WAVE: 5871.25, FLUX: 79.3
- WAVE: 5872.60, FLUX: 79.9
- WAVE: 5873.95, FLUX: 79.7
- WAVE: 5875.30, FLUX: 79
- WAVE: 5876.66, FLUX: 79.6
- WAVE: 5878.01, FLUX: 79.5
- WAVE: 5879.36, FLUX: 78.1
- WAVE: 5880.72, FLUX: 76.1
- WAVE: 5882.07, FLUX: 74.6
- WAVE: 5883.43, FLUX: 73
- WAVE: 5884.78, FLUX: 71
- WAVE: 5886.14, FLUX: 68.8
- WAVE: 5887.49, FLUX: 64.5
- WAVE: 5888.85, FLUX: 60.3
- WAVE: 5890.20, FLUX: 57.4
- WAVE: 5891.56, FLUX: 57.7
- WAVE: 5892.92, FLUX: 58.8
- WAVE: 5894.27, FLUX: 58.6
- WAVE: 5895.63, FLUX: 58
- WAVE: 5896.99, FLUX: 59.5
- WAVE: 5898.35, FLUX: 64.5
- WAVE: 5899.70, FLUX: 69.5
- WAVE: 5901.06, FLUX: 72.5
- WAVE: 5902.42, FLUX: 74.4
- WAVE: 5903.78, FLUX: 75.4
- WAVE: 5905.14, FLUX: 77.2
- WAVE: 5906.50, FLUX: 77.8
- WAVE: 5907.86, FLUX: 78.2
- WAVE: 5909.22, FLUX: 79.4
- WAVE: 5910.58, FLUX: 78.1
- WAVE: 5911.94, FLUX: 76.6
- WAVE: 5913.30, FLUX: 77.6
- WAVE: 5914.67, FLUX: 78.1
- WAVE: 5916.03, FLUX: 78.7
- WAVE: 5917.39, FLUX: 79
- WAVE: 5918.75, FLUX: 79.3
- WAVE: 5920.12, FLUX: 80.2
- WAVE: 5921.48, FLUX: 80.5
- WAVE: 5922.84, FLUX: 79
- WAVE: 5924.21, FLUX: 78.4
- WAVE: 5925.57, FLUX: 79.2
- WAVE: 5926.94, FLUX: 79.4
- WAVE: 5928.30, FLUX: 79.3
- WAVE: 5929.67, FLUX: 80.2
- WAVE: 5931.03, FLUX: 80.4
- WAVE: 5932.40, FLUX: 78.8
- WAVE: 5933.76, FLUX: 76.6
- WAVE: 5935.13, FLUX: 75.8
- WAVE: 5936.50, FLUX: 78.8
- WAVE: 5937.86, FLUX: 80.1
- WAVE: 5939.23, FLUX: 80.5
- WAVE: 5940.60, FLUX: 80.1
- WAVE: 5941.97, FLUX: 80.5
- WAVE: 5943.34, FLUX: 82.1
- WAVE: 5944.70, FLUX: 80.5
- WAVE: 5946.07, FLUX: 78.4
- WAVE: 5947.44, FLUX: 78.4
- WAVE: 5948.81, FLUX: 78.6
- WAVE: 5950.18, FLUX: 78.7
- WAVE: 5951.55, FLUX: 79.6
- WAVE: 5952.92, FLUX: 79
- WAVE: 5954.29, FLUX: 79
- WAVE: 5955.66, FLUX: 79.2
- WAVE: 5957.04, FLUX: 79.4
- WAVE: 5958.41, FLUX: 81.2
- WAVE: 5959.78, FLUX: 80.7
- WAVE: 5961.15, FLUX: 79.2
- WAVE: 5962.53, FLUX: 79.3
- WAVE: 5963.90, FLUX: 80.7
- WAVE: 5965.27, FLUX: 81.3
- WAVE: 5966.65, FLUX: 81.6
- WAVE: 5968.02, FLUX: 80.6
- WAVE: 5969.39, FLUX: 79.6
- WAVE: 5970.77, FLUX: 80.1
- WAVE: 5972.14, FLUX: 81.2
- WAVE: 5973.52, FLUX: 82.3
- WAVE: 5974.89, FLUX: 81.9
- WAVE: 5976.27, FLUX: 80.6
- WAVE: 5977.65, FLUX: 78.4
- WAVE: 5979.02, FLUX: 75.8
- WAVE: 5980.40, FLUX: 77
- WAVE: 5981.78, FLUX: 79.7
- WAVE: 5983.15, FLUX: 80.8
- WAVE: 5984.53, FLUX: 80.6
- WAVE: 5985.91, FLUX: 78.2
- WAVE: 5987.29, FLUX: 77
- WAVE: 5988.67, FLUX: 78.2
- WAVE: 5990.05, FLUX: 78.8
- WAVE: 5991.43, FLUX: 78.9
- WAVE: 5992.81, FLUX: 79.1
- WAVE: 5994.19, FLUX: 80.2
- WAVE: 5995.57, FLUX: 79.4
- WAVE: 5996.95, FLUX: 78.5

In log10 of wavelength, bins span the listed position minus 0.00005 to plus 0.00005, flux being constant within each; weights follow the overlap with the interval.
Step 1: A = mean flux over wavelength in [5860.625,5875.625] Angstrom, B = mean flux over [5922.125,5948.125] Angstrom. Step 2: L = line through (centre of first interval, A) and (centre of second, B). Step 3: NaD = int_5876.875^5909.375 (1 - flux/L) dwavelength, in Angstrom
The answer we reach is 4.1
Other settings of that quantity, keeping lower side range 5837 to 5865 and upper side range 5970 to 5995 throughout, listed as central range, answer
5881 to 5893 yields 2.18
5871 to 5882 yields 0.26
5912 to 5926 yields 0.21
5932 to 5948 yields 0.12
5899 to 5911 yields 0.67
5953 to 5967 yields -0.08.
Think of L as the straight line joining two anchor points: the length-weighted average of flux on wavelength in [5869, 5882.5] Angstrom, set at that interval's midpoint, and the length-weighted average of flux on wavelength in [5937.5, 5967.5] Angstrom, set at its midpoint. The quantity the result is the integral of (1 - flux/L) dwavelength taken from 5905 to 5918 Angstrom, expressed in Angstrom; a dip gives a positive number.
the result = 0.2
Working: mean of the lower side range 78.7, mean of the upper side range 79.9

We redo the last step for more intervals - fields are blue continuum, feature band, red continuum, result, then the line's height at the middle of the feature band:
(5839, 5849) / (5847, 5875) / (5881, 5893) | -1.3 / 76.2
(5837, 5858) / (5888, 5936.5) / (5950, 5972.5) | 4.2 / 80.7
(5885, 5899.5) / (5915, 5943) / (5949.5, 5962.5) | -2.9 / 71.9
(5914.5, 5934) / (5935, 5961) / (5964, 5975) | 0.2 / 80.2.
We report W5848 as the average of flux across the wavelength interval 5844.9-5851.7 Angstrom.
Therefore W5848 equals 82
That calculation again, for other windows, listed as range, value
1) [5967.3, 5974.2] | 80.8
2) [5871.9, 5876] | 79.5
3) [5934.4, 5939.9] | 78.7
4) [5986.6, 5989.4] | 77.5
